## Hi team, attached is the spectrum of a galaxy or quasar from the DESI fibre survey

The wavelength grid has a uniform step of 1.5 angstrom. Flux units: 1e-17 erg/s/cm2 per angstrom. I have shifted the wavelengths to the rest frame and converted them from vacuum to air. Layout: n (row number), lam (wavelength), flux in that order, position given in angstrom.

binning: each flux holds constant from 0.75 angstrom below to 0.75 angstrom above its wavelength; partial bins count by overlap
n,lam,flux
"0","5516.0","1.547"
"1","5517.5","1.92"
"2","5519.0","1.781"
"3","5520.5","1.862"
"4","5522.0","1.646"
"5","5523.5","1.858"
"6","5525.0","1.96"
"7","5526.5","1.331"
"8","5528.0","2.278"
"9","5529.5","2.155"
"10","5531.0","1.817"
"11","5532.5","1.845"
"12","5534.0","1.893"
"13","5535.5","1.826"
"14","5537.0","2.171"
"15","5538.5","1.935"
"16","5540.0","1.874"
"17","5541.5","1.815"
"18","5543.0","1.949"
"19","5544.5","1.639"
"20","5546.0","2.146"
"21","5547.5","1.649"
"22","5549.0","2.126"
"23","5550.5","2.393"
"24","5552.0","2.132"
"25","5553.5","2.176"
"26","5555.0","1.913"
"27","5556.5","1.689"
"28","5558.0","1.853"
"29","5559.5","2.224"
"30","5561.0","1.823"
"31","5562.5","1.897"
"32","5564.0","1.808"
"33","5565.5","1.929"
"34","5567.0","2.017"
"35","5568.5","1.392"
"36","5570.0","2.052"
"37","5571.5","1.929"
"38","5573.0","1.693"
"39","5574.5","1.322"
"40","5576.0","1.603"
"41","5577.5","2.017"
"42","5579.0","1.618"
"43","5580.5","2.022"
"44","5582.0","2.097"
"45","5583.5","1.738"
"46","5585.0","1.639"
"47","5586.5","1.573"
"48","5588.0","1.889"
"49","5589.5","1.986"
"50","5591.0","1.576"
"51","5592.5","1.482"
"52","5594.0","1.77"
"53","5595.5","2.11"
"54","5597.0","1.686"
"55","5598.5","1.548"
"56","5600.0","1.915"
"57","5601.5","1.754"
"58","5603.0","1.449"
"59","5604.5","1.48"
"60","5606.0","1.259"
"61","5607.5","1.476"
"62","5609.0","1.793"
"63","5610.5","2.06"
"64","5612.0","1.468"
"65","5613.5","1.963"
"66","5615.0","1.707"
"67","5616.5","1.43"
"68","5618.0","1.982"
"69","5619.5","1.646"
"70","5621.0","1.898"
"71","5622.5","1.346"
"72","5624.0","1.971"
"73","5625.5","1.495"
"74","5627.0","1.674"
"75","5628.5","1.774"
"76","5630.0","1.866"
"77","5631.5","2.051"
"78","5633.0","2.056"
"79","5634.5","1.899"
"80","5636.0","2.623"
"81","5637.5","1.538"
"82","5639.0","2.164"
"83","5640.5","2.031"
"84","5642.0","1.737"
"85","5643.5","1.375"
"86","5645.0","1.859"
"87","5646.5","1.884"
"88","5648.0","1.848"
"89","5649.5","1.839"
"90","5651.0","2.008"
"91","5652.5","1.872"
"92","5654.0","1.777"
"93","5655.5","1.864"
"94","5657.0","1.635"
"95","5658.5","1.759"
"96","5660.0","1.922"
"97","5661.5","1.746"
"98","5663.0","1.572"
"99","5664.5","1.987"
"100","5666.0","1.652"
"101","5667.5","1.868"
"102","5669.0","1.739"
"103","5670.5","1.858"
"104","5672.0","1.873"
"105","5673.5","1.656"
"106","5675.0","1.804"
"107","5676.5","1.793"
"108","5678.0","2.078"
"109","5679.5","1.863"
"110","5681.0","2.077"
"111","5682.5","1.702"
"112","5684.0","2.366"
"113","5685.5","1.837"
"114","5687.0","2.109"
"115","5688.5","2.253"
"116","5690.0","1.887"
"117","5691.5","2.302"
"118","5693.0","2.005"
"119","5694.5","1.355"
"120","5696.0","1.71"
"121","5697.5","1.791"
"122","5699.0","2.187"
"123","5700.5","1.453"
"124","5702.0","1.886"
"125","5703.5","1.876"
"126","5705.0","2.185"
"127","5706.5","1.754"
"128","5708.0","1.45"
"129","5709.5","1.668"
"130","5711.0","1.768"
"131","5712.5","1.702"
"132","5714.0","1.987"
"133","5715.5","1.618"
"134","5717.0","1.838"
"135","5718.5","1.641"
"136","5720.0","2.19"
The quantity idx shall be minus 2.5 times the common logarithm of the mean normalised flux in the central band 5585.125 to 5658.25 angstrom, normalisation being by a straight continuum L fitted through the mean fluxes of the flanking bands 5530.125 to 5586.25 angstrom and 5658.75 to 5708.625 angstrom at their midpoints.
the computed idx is 0.061 mag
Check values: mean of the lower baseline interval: 1.88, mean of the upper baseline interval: 1.87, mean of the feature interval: 1.77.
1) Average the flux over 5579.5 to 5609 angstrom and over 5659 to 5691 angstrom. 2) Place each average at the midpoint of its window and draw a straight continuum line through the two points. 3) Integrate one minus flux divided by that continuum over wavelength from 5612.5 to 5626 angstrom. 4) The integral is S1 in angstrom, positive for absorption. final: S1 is 0.4 angstrom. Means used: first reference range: 1.71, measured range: 1.71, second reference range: 1.89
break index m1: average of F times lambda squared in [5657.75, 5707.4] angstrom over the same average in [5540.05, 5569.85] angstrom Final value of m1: 1.02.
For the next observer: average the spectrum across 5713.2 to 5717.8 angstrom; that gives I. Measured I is 1.81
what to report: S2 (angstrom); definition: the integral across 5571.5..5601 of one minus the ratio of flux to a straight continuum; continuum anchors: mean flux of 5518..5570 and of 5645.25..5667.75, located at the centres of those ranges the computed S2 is 1.8 angstrom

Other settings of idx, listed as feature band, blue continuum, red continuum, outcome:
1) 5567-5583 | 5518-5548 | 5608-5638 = 0.04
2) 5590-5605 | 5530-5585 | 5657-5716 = 0.12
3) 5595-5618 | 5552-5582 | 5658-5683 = 0.10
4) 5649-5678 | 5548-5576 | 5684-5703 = 0.06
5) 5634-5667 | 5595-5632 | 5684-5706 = -0.02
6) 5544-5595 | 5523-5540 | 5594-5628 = -0.02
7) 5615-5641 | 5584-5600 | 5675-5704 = -0.02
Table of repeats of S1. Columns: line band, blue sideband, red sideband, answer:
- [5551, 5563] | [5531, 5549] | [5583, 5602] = -0.8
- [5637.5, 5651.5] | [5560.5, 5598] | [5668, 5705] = 0.1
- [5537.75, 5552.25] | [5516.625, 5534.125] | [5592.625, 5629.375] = -1.1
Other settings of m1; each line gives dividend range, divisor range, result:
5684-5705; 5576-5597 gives 1.11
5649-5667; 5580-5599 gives 1.04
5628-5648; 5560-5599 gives 1.10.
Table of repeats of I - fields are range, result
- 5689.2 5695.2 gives 1.89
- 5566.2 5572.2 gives 1.85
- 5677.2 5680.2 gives 1.97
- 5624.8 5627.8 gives 1.59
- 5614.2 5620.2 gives 1.69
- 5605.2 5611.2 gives 1.64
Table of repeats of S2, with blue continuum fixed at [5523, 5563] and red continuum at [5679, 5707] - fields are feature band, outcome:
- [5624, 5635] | 0.5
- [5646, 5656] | 0.3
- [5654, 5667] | 1.1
